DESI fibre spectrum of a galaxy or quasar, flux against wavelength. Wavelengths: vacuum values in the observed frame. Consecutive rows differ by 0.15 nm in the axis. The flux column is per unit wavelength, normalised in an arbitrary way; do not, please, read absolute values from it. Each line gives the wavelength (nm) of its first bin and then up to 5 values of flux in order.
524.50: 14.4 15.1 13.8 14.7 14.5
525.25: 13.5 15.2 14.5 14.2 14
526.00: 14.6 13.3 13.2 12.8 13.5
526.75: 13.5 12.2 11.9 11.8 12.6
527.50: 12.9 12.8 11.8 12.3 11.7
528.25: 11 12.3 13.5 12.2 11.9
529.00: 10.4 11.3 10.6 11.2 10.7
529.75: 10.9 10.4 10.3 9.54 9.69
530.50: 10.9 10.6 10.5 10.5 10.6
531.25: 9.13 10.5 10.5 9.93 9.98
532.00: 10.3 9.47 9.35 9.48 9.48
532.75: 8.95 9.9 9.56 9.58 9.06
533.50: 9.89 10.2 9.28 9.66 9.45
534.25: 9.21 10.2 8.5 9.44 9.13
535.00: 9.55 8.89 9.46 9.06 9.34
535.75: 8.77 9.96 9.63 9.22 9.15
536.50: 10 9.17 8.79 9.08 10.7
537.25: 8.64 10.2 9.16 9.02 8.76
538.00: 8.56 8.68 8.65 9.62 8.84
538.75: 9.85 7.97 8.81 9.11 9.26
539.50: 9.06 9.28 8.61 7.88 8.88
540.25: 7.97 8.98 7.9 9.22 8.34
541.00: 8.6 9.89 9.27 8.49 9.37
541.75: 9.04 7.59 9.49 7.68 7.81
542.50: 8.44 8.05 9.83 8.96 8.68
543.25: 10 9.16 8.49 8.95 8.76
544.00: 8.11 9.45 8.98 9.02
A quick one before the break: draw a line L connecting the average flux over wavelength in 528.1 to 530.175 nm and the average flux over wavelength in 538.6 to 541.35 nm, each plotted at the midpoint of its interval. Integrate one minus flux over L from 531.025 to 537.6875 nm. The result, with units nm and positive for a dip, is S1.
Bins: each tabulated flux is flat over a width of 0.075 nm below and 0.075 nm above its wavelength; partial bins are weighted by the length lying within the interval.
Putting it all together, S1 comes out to 0.361 nm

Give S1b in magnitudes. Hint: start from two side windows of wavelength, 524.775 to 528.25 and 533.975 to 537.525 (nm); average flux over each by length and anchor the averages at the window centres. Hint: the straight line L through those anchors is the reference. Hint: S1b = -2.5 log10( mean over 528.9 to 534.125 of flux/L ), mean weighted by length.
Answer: 0.11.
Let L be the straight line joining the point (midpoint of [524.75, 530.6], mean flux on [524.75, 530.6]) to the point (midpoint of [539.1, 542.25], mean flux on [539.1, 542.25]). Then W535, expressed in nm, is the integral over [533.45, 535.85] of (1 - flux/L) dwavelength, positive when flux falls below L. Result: 0.24 nm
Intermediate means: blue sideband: 12.3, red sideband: 8.77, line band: 9.38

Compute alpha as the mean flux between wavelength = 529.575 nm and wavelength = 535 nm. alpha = 9.84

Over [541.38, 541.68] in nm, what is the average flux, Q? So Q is 8.94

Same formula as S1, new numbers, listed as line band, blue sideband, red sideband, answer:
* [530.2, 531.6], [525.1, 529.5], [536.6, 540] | 0.15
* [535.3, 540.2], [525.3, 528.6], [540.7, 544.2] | 0.46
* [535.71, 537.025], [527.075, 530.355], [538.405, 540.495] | 0.04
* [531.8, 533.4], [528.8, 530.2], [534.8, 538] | 0.09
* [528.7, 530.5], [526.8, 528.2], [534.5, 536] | 0.11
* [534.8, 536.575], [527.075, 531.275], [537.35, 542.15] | 0.08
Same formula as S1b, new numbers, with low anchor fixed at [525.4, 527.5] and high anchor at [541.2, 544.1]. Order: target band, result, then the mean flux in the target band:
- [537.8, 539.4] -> 0.11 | 8.92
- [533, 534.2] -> 0.18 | 9.58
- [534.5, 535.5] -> 0.19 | 9.17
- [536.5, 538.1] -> 0.11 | 9.24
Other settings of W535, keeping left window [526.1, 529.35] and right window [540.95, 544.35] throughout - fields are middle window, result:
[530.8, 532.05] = 0.13 nm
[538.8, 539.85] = 0.08 nm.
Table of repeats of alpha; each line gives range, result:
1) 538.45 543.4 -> 8.8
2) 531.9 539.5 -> 9.32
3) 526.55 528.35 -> 12.3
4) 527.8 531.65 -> 10.9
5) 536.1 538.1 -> 9.26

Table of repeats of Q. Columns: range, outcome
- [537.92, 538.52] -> 8.87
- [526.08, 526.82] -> 13.3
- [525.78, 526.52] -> 13.6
